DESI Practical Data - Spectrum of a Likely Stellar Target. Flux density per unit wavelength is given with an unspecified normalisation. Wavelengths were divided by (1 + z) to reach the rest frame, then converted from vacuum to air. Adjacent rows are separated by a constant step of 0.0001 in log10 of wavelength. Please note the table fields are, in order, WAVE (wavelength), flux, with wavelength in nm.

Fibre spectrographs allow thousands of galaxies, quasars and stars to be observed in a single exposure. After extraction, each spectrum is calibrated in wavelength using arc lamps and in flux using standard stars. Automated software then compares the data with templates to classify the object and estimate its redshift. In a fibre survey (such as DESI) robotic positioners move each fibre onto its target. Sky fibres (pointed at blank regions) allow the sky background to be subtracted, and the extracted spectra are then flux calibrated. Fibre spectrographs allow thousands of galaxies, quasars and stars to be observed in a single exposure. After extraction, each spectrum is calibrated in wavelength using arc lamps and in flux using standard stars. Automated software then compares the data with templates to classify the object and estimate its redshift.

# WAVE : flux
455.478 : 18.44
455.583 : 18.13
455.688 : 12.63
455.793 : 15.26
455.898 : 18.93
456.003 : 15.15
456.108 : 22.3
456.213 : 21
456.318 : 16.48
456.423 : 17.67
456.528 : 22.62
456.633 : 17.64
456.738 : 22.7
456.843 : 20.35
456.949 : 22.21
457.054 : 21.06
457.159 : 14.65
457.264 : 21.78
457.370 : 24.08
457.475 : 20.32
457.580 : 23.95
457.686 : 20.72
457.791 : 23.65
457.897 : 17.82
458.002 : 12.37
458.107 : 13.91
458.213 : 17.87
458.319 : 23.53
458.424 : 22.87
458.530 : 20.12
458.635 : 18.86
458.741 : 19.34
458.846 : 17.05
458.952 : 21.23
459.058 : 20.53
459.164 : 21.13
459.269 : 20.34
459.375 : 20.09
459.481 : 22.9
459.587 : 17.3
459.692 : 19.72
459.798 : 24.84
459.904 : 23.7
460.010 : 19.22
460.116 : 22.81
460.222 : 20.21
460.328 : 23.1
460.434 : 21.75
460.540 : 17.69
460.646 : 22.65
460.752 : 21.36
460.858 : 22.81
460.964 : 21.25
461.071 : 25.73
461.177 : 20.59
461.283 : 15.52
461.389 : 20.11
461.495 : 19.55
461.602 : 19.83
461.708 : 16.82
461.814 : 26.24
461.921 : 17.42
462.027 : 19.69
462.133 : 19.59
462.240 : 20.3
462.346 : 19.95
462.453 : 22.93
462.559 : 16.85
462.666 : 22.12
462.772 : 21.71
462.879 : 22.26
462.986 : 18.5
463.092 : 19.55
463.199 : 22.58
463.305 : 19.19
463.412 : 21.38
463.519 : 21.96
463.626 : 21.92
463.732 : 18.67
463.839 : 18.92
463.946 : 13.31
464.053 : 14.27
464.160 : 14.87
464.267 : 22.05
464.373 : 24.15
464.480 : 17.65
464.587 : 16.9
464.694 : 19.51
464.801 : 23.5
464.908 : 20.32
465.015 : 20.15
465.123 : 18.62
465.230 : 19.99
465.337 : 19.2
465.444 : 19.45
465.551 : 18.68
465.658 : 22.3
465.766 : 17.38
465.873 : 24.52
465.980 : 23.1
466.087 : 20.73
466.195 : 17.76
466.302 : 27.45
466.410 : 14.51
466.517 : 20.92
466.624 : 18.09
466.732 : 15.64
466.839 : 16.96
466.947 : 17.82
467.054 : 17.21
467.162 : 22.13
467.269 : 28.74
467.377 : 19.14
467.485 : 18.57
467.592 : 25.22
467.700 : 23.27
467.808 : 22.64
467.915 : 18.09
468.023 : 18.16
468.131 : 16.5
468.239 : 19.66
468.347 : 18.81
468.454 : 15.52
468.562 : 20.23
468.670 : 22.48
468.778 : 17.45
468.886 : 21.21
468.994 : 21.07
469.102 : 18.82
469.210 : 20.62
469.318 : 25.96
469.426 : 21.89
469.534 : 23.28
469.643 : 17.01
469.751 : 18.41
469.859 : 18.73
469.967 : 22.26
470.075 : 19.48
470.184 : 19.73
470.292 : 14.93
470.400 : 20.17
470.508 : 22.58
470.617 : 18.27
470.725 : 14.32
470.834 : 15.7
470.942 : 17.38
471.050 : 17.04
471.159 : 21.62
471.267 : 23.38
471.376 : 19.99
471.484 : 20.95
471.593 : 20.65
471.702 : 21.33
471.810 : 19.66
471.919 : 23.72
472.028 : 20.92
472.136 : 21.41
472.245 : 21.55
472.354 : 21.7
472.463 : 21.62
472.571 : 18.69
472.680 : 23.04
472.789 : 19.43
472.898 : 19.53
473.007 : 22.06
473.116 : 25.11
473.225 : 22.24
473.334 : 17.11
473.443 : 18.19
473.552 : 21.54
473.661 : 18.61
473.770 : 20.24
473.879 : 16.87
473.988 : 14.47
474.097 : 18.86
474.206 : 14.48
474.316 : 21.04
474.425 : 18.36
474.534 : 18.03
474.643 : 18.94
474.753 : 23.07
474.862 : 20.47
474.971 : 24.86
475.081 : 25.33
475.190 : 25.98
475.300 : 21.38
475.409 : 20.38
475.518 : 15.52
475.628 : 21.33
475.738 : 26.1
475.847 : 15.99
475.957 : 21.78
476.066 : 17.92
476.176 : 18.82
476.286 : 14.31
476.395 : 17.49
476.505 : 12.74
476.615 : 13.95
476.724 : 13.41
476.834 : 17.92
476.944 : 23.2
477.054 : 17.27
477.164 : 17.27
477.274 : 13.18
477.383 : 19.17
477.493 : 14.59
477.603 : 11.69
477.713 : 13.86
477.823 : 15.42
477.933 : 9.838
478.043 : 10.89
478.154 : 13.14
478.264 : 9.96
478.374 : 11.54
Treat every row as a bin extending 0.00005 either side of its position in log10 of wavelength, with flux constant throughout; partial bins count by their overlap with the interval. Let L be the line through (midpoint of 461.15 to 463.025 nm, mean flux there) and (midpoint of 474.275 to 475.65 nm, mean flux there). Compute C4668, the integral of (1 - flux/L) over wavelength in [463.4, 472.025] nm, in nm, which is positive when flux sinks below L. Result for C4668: 0.28 nm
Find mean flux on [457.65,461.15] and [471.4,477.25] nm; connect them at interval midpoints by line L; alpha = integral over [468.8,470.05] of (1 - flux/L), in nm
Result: -0.05 nm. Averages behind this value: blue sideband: 20.6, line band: 20.7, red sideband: 19.7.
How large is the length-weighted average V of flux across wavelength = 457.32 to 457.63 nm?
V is 22.8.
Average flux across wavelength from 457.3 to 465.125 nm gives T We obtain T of 20.2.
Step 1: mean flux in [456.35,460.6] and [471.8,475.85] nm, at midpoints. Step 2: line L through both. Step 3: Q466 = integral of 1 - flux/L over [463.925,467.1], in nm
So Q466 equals 0.17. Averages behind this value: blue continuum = 20.3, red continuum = 20.5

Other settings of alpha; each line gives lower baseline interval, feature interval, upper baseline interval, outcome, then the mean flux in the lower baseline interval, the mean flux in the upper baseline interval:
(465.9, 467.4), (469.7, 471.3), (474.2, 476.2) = 0.12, 20.1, 20.7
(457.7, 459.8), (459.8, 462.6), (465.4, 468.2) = -0.13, 19.7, 20.2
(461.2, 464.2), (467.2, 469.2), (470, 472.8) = -0.05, 19.5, 20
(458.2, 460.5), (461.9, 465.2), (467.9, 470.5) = 0.10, 20.9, 19.7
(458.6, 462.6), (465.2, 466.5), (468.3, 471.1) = -0.04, 20.6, 19.4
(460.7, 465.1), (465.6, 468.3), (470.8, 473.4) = 0.01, 20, 20.7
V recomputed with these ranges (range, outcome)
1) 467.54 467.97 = 22.3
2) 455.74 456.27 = 18.5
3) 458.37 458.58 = 21.5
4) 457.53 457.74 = 22.3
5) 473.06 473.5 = 20.7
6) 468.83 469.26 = 20.4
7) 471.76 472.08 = 21.4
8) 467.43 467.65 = 21.9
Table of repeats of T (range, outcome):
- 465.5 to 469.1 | 20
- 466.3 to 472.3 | 19.9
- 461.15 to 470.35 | 19.9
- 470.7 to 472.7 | 20.3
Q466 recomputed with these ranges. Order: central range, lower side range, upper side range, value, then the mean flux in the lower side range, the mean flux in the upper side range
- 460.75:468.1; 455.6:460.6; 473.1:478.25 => -0.338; 19.9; 18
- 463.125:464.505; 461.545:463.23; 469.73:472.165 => 0.062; 20.4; 19.7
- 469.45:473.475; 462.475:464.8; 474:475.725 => 0.025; 19.6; 20.5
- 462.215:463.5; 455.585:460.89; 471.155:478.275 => -0.062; 20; 18.9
